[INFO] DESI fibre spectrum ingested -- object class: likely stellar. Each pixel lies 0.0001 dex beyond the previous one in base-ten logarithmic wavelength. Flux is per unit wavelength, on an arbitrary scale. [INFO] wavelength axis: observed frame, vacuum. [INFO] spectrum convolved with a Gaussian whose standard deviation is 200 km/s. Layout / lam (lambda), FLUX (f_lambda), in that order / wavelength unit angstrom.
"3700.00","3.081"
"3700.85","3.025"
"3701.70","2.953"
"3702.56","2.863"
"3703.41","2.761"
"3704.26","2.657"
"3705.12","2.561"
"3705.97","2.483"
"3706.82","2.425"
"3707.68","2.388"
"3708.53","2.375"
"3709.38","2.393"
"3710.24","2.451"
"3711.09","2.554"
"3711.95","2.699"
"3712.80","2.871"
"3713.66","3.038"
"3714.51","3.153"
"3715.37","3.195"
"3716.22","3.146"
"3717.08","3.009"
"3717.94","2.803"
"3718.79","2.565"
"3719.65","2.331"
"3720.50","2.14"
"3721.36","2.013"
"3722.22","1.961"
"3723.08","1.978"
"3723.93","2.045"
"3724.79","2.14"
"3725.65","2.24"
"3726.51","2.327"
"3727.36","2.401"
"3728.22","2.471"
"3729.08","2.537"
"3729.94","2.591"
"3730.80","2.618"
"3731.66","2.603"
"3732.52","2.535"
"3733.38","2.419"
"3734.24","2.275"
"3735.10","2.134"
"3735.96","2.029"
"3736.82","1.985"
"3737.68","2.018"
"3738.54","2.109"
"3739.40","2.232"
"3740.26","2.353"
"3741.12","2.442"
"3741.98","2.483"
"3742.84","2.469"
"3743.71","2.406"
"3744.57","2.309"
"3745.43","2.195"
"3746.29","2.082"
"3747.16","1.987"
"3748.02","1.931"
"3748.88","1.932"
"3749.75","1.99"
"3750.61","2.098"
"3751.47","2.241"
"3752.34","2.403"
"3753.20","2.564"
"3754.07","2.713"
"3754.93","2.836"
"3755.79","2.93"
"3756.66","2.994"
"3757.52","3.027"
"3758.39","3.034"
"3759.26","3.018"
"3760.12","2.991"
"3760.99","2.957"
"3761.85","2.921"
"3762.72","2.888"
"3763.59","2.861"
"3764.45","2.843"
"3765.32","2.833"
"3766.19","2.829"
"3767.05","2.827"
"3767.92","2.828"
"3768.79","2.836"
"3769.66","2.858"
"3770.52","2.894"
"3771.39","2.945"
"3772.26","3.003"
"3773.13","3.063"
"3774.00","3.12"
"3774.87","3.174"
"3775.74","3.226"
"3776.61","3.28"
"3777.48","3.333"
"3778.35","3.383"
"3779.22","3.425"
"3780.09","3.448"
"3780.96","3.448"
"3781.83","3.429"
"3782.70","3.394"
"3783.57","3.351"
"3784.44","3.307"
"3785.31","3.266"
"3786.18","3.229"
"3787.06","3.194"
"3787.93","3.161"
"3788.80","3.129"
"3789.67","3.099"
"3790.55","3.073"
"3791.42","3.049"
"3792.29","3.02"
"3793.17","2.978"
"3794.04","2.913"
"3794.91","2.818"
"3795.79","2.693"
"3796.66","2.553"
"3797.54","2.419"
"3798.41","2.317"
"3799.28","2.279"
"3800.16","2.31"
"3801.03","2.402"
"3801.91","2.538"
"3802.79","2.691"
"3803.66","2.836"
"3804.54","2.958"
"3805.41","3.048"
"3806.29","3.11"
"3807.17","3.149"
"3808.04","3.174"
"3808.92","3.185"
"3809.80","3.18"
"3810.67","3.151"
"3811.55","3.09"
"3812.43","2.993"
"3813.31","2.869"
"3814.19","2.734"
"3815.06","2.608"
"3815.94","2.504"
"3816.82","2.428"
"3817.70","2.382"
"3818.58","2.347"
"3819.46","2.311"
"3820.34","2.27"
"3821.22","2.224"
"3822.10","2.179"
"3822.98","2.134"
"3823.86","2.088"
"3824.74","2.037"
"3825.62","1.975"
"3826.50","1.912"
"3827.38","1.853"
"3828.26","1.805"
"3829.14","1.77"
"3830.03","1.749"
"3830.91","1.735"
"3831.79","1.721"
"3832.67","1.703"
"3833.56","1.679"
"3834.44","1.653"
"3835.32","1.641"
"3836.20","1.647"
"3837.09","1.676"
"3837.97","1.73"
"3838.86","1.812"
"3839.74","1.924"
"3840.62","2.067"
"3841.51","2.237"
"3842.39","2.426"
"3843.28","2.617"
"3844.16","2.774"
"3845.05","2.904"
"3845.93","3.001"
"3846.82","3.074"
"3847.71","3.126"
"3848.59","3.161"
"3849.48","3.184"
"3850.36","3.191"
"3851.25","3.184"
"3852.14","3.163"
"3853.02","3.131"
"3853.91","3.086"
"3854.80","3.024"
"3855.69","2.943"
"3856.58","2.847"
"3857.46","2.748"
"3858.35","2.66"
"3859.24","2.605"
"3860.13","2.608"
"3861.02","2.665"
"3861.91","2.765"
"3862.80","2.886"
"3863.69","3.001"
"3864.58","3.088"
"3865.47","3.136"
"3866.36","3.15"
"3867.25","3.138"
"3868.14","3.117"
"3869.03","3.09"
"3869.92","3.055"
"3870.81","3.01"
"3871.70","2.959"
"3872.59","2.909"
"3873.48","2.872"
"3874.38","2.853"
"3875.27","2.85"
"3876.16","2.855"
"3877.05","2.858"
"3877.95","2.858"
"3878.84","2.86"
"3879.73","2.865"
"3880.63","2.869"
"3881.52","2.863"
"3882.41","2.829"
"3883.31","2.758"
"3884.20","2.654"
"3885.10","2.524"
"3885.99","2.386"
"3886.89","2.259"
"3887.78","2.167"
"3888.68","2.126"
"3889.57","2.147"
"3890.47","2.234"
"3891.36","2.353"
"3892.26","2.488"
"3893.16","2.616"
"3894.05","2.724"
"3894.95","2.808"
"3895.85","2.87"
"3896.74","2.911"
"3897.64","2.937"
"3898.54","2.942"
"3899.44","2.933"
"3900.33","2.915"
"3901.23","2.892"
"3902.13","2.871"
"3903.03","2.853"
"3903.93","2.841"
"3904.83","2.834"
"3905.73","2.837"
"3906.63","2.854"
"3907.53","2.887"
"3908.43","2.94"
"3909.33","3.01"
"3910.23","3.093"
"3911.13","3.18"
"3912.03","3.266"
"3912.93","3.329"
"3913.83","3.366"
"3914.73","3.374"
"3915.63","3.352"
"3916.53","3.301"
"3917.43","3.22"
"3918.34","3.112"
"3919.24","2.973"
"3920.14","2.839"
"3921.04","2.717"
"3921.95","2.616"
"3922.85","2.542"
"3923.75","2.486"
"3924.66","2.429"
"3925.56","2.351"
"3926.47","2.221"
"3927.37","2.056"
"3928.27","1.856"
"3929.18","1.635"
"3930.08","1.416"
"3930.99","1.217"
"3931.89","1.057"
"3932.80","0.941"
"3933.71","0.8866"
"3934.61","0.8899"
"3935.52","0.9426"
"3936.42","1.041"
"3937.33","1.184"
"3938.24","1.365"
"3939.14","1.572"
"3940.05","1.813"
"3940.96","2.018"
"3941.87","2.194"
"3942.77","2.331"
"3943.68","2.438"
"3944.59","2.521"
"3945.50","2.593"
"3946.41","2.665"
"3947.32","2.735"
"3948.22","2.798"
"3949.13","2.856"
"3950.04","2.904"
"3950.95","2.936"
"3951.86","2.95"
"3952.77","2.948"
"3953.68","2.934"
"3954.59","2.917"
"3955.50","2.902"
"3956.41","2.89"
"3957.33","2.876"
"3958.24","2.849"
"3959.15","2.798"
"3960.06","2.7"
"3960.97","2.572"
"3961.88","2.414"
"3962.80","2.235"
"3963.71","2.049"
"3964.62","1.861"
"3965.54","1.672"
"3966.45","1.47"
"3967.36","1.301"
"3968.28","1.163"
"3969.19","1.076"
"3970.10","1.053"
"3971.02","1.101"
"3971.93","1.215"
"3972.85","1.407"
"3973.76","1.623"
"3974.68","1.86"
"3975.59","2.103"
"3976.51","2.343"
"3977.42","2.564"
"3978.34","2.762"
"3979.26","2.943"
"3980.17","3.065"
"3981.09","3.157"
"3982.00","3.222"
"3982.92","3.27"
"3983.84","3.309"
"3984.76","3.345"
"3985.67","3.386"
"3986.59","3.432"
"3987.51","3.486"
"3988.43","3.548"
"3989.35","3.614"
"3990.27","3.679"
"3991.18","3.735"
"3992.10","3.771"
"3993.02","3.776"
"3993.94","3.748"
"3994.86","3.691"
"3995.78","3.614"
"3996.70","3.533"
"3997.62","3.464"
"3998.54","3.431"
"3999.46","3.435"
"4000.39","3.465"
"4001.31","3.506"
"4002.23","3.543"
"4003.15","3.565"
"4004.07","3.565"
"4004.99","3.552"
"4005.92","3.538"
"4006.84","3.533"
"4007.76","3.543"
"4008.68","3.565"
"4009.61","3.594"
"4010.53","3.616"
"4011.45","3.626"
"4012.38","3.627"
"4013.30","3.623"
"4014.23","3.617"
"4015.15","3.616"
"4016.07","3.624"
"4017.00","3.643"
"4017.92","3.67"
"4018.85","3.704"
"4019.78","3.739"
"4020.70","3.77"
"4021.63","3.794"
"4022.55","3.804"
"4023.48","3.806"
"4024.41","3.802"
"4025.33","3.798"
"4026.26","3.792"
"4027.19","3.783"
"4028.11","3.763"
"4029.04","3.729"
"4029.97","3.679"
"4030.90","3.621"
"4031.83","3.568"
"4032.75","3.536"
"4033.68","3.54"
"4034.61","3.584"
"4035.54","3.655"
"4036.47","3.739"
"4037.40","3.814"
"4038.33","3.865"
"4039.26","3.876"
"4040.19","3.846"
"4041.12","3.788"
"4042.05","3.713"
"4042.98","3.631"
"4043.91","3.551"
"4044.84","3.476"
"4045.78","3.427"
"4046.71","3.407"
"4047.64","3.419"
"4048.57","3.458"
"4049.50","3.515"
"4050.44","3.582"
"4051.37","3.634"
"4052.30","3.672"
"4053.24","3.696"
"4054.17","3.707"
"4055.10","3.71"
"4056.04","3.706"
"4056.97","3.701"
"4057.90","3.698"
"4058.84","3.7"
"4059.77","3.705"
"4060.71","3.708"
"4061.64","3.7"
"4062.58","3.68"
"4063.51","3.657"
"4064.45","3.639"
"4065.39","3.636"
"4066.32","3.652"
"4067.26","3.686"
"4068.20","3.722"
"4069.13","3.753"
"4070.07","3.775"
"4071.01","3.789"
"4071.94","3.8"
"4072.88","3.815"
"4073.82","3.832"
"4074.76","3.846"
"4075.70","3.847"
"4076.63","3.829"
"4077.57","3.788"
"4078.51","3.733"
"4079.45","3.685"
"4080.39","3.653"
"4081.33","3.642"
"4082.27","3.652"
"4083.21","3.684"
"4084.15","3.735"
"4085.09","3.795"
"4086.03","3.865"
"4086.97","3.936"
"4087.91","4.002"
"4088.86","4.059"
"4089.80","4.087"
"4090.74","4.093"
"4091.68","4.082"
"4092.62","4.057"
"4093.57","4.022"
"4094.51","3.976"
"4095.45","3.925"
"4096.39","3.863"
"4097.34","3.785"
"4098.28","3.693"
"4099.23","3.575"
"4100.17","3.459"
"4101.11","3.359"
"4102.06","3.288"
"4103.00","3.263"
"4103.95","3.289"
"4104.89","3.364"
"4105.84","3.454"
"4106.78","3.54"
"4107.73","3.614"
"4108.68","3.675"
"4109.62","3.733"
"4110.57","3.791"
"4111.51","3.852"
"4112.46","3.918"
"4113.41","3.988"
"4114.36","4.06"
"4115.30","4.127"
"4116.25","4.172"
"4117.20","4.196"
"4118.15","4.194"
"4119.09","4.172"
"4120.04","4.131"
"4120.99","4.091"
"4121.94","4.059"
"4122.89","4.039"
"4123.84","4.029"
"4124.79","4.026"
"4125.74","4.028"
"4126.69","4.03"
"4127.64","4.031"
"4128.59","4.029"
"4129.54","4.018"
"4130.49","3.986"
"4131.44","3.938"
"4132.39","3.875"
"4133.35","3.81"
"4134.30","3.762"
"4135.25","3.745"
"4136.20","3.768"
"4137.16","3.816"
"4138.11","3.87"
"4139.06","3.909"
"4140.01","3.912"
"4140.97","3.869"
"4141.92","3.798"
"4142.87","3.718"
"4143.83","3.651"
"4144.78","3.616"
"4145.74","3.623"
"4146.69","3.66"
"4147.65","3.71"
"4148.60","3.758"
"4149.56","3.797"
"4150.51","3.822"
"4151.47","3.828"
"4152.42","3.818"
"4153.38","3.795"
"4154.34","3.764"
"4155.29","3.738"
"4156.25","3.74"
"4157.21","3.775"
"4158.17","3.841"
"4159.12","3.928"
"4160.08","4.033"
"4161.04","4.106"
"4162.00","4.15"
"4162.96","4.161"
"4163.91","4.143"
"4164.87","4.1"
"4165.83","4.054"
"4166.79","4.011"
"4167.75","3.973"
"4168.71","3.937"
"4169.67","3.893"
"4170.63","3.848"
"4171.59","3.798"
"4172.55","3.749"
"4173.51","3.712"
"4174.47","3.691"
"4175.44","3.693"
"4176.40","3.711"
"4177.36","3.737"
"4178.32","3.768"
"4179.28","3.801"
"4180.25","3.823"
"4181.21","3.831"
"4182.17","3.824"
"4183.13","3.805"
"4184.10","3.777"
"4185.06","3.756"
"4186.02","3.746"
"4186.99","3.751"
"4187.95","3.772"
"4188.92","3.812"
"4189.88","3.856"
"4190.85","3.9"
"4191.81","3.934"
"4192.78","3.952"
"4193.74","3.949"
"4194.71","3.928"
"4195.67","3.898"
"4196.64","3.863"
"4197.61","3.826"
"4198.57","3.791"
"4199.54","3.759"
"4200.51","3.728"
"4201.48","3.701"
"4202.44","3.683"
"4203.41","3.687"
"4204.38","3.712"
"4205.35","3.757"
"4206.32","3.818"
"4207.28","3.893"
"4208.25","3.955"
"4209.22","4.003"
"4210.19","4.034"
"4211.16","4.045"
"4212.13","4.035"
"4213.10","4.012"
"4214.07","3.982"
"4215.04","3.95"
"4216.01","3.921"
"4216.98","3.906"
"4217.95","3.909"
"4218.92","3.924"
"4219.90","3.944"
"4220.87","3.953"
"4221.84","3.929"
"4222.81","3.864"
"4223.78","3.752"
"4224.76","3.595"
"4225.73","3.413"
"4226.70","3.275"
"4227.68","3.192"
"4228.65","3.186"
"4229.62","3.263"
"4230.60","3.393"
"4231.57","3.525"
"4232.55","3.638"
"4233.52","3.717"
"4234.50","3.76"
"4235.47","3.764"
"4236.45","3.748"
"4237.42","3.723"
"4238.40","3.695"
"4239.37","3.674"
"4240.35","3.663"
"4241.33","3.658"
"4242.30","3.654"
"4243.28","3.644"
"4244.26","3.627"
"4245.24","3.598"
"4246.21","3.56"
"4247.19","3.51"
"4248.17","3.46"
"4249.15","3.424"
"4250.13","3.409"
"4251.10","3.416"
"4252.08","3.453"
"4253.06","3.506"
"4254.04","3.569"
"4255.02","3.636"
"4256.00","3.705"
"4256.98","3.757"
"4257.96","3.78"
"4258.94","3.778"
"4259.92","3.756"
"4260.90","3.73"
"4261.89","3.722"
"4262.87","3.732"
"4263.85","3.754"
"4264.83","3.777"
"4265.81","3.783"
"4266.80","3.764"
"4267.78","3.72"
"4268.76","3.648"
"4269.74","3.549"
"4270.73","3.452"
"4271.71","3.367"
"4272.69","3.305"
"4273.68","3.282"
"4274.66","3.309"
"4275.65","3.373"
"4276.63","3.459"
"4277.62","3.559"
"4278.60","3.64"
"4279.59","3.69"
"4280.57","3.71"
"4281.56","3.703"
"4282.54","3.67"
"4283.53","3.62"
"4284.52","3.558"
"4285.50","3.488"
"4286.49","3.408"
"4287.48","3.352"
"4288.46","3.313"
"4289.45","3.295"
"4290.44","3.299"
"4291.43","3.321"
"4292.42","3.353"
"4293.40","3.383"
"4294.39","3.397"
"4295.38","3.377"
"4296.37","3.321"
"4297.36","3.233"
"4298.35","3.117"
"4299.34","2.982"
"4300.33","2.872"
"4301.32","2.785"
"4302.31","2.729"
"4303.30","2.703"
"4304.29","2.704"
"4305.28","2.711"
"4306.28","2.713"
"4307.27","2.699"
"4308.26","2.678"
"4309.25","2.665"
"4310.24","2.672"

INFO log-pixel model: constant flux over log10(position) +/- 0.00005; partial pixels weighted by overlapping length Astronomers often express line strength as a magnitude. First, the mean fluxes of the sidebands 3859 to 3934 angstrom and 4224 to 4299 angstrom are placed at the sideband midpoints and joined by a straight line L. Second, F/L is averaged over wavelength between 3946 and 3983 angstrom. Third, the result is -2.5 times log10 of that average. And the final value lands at 0.20 mag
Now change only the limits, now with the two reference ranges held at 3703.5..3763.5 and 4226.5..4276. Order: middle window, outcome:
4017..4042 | -0.198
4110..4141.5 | -0.198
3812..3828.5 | 0.158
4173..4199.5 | -0.111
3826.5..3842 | 0.442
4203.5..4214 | -0.127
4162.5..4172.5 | -0.172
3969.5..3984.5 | 0.282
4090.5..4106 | -0.133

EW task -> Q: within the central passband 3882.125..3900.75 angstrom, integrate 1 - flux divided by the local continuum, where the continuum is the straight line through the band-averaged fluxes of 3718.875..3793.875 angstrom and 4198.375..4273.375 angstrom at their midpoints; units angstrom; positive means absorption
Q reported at 2.36 angstrom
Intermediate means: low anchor 2.69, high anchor 3.69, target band 2.6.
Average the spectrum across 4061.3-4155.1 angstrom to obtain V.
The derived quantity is 3.82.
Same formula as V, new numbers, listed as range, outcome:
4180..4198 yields 3.84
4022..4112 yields 3.71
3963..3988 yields 2.27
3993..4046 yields 3.65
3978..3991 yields 3.32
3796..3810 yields 2.75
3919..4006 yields 2.53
